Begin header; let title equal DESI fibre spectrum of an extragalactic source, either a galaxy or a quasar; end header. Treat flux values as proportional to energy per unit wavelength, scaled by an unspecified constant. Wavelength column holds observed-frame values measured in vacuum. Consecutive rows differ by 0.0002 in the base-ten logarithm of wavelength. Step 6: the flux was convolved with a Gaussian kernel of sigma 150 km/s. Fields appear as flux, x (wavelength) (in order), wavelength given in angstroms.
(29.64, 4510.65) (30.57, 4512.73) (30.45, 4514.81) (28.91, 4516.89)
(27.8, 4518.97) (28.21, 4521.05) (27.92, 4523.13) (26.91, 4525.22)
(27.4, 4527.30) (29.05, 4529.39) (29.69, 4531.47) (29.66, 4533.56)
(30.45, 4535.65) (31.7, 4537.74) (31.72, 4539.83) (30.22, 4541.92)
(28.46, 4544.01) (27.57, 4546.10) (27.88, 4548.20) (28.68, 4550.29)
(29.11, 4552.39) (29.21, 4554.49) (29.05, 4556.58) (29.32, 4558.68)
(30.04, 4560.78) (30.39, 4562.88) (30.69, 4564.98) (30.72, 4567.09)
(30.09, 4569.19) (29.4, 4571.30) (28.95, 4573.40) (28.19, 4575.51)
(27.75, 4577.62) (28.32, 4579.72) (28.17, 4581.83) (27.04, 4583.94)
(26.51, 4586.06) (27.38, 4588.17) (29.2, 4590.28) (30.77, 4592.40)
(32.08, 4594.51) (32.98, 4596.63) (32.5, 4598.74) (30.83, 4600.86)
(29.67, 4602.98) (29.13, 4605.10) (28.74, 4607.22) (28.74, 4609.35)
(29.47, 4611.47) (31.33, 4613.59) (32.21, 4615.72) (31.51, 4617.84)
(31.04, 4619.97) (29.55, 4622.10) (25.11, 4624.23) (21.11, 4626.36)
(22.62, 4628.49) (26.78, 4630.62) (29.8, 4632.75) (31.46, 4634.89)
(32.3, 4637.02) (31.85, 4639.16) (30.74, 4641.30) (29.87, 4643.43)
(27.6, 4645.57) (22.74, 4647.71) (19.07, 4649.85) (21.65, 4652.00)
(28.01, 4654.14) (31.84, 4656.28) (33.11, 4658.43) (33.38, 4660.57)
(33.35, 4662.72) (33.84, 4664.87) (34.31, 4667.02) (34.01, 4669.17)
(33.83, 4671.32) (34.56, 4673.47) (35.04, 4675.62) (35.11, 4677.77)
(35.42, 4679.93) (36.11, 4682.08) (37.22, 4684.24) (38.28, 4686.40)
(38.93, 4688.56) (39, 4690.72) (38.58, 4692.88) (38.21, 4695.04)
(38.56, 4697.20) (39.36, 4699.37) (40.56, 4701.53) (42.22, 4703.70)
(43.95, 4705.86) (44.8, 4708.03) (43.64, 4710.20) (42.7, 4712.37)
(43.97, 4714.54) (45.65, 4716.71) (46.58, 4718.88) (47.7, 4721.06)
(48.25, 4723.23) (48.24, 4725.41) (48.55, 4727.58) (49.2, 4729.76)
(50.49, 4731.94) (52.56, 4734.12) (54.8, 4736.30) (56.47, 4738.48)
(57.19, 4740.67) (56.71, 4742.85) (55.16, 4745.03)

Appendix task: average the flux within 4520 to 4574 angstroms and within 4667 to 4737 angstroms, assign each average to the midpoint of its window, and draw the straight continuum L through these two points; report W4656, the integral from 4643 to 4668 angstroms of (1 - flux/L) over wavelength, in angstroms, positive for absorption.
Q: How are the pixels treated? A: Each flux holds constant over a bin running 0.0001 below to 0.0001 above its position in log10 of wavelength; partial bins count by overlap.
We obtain 6.0 angstroms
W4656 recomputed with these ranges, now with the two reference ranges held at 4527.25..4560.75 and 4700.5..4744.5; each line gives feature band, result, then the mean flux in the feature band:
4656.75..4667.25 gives 2.1 angstroms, 33.4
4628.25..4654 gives 8.0 angstroms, 27.4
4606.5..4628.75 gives 5.2 angstroms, 28.5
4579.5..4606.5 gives 3.9 angstroms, 29.6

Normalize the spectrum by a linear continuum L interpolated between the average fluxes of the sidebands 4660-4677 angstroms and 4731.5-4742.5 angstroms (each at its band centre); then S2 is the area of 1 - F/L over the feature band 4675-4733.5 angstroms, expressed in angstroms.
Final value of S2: 3.36 angstroms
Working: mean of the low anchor 34.1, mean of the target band 42.2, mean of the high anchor 54.7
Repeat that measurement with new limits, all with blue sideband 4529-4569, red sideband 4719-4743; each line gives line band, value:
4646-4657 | 4.6 angstroms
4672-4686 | 3.0 angstroms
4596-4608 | 1.8 angstroms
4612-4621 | 1.5 angstroms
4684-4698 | 2.5 angstroms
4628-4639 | 2.9 angstroms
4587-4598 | 1.4 angstroms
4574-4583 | 1.4 angstroms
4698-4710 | 1.5 angstroms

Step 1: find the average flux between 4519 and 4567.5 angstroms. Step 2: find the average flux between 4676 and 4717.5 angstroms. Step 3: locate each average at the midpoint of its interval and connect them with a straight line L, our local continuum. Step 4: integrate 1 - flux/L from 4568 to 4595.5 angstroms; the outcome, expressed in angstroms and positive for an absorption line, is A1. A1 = 2.7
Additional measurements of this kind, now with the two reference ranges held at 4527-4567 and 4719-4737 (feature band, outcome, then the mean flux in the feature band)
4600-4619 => 3.3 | 30.2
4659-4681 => 4.6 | 34.3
